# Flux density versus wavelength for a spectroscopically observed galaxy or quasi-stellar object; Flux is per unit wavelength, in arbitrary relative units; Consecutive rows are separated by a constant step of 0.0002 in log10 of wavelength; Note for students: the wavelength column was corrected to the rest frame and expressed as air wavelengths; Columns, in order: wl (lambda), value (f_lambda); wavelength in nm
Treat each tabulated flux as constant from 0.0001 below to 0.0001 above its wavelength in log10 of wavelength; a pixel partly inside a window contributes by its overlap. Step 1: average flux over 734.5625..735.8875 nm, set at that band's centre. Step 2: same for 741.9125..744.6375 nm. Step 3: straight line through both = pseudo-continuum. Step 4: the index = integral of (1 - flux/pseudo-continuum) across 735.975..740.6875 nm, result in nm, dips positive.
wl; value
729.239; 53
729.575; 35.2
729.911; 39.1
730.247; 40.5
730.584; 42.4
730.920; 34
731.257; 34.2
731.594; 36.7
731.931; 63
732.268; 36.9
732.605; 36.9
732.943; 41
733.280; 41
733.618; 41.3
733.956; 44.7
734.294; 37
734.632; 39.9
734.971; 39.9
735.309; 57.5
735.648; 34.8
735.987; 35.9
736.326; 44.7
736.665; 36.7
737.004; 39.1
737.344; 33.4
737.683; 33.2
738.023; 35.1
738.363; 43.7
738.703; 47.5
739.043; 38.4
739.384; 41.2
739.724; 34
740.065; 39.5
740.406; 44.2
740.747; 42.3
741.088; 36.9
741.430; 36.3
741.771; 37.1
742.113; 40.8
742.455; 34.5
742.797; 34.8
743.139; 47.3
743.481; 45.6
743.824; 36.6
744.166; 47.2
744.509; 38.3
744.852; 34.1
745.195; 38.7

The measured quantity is 0.31 nm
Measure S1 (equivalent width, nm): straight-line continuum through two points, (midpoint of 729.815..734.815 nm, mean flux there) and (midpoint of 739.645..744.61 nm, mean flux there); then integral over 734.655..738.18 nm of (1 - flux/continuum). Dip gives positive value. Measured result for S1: 0.10 nm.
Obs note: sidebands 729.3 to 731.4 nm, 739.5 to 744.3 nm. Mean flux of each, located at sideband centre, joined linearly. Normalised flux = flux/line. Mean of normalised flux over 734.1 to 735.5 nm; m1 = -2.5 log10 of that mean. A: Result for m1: -0.12 mag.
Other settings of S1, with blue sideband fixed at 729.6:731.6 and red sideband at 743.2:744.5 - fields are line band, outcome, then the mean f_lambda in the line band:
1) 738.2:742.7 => 0.205 nm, 39.6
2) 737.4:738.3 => 0.119 nm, 35.2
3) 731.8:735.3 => -0.341 nm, 42.6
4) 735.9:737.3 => 0.045 nm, 38.8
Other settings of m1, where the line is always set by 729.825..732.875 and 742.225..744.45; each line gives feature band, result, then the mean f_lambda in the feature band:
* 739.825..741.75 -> 0.037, 39.4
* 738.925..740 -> 0.076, 38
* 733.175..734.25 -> -0.033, 41.8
